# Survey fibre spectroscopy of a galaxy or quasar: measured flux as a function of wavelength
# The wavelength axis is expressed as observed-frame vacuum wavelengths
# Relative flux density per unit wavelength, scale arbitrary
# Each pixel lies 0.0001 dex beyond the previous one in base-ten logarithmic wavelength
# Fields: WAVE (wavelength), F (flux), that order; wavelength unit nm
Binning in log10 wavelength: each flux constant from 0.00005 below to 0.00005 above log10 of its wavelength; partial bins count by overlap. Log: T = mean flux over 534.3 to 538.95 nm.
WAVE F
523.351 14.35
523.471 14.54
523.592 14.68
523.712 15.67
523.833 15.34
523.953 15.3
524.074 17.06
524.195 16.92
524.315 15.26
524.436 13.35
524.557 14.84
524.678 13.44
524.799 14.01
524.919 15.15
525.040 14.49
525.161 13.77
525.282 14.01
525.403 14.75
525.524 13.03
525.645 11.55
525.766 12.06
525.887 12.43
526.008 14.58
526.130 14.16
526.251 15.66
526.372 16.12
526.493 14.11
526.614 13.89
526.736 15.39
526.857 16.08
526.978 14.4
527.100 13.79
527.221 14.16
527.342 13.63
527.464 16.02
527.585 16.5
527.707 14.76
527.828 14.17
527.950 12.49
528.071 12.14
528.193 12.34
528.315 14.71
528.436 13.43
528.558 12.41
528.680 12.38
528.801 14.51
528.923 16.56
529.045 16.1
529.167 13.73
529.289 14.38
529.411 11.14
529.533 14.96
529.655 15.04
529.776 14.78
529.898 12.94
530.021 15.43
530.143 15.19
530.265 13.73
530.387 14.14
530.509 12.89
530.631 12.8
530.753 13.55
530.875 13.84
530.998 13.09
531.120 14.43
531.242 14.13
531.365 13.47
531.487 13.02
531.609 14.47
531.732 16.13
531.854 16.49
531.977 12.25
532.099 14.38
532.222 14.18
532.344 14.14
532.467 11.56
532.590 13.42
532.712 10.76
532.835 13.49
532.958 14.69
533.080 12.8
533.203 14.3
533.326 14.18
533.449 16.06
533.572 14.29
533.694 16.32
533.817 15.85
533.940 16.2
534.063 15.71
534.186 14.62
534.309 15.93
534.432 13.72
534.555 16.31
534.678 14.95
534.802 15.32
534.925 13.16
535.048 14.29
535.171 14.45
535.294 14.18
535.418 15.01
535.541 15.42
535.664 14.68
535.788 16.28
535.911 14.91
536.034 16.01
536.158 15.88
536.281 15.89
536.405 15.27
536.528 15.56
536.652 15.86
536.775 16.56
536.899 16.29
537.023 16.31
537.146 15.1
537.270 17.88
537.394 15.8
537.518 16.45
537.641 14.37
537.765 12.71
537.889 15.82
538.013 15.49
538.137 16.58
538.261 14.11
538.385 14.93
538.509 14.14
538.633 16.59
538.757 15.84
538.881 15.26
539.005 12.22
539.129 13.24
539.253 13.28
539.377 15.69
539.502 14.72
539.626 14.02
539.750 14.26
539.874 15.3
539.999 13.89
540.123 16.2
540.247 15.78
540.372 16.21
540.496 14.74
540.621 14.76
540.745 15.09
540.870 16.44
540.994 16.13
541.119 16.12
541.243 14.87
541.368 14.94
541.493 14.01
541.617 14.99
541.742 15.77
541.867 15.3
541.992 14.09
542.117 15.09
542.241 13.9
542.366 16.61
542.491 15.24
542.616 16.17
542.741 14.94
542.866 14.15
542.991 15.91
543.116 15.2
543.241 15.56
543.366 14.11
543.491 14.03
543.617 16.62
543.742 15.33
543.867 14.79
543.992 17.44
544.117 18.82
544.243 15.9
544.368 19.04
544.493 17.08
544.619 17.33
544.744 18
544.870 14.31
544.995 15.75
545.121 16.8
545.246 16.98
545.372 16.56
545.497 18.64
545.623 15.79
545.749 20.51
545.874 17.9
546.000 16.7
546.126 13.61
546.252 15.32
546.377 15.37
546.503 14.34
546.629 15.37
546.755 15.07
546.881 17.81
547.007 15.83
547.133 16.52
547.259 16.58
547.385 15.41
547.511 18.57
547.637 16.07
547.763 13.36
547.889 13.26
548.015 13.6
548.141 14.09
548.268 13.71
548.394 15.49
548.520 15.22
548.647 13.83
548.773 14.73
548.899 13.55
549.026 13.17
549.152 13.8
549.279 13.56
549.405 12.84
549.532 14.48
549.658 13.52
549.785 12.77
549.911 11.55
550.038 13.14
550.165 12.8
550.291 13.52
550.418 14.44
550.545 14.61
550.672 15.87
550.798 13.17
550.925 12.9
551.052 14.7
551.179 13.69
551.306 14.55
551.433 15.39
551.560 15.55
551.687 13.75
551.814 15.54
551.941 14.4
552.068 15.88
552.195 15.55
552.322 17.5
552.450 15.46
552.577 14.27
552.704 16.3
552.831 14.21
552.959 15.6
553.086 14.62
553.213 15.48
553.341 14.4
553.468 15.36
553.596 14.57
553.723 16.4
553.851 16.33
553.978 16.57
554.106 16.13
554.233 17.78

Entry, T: 15.3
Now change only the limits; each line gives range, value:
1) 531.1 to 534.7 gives 14.4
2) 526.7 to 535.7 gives 14.3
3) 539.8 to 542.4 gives 15.2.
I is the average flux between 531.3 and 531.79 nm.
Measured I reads 14.2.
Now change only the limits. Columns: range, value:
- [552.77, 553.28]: 15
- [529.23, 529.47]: 12.8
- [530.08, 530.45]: 14.4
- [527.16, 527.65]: 15.1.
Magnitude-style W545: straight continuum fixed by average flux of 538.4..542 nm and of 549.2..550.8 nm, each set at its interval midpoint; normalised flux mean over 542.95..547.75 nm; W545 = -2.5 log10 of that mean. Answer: -0.148 mag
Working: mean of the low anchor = 15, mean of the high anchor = 13.6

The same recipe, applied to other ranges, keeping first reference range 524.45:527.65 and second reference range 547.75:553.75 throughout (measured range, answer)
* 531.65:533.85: 0.01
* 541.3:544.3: -0.07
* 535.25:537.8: -0.09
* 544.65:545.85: -0.19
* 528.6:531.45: 0.02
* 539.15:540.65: -0.04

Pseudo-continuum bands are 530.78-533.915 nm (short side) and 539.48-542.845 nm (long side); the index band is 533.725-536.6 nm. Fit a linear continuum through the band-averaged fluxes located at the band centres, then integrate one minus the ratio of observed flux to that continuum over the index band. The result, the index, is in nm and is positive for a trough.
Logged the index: -0.156 nm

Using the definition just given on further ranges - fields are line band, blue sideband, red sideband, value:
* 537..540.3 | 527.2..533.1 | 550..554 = -0.17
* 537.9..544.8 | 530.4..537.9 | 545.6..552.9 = -0.29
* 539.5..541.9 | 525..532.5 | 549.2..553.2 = -0.16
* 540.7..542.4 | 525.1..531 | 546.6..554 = -0.09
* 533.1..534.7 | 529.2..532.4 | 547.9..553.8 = -0.13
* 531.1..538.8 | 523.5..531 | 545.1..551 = -0.21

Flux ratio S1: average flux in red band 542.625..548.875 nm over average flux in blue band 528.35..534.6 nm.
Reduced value 1.12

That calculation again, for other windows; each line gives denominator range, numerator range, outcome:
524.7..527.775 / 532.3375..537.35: 1.05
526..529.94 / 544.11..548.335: 1.13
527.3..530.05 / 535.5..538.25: 1.11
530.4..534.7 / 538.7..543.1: 1.05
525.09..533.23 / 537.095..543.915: 1.08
